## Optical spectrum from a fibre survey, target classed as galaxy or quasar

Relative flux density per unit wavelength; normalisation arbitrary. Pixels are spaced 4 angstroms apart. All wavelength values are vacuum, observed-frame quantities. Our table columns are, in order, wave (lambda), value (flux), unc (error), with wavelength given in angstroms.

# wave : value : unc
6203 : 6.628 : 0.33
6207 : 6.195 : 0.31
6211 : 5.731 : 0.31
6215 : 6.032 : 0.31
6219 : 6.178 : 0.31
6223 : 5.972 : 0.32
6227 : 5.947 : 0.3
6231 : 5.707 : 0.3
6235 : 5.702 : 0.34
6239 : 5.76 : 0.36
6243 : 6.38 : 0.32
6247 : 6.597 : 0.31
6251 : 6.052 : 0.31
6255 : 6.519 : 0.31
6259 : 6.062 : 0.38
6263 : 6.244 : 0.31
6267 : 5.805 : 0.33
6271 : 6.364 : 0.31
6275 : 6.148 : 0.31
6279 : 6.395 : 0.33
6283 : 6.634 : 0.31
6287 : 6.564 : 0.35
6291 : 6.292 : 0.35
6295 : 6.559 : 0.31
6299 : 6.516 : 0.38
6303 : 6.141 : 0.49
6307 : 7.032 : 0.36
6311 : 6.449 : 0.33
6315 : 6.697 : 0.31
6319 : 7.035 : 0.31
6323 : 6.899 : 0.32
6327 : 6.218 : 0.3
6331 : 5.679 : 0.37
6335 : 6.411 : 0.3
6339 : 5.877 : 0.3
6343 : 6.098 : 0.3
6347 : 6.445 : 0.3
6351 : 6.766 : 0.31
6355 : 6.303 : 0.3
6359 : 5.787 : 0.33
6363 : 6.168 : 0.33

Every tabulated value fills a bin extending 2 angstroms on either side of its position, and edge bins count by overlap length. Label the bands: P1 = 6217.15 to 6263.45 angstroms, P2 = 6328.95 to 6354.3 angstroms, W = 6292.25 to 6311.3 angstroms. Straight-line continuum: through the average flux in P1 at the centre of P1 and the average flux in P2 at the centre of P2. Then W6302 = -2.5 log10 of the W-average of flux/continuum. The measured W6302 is -0.06 mag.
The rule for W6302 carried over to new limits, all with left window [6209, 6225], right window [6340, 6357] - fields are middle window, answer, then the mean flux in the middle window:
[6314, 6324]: -0.10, 6.89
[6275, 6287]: -0.05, 6.46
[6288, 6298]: -0.04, 6.45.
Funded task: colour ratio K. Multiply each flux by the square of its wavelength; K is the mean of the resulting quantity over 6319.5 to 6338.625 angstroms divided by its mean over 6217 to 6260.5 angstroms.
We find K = 1.1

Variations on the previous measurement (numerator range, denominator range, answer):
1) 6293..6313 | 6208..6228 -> 1.12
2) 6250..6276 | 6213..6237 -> 1.06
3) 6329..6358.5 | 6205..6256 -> 1.06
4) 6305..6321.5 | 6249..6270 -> 1.13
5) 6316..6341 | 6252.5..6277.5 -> 1.05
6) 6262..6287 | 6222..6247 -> 1.07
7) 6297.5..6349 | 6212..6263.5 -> 1.09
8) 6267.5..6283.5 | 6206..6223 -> 1.07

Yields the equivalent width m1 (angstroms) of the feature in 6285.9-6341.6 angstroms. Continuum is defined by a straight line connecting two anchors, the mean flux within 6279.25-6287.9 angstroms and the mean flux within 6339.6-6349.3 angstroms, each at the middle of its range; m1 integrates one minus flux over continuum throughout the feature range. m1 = -0.4 angstroms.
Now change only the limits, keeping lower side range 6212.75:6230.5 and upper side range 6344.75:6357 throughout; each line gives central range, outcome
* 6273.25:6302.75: -0.82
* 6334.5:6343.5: 0.51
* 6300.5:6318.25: -0.76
